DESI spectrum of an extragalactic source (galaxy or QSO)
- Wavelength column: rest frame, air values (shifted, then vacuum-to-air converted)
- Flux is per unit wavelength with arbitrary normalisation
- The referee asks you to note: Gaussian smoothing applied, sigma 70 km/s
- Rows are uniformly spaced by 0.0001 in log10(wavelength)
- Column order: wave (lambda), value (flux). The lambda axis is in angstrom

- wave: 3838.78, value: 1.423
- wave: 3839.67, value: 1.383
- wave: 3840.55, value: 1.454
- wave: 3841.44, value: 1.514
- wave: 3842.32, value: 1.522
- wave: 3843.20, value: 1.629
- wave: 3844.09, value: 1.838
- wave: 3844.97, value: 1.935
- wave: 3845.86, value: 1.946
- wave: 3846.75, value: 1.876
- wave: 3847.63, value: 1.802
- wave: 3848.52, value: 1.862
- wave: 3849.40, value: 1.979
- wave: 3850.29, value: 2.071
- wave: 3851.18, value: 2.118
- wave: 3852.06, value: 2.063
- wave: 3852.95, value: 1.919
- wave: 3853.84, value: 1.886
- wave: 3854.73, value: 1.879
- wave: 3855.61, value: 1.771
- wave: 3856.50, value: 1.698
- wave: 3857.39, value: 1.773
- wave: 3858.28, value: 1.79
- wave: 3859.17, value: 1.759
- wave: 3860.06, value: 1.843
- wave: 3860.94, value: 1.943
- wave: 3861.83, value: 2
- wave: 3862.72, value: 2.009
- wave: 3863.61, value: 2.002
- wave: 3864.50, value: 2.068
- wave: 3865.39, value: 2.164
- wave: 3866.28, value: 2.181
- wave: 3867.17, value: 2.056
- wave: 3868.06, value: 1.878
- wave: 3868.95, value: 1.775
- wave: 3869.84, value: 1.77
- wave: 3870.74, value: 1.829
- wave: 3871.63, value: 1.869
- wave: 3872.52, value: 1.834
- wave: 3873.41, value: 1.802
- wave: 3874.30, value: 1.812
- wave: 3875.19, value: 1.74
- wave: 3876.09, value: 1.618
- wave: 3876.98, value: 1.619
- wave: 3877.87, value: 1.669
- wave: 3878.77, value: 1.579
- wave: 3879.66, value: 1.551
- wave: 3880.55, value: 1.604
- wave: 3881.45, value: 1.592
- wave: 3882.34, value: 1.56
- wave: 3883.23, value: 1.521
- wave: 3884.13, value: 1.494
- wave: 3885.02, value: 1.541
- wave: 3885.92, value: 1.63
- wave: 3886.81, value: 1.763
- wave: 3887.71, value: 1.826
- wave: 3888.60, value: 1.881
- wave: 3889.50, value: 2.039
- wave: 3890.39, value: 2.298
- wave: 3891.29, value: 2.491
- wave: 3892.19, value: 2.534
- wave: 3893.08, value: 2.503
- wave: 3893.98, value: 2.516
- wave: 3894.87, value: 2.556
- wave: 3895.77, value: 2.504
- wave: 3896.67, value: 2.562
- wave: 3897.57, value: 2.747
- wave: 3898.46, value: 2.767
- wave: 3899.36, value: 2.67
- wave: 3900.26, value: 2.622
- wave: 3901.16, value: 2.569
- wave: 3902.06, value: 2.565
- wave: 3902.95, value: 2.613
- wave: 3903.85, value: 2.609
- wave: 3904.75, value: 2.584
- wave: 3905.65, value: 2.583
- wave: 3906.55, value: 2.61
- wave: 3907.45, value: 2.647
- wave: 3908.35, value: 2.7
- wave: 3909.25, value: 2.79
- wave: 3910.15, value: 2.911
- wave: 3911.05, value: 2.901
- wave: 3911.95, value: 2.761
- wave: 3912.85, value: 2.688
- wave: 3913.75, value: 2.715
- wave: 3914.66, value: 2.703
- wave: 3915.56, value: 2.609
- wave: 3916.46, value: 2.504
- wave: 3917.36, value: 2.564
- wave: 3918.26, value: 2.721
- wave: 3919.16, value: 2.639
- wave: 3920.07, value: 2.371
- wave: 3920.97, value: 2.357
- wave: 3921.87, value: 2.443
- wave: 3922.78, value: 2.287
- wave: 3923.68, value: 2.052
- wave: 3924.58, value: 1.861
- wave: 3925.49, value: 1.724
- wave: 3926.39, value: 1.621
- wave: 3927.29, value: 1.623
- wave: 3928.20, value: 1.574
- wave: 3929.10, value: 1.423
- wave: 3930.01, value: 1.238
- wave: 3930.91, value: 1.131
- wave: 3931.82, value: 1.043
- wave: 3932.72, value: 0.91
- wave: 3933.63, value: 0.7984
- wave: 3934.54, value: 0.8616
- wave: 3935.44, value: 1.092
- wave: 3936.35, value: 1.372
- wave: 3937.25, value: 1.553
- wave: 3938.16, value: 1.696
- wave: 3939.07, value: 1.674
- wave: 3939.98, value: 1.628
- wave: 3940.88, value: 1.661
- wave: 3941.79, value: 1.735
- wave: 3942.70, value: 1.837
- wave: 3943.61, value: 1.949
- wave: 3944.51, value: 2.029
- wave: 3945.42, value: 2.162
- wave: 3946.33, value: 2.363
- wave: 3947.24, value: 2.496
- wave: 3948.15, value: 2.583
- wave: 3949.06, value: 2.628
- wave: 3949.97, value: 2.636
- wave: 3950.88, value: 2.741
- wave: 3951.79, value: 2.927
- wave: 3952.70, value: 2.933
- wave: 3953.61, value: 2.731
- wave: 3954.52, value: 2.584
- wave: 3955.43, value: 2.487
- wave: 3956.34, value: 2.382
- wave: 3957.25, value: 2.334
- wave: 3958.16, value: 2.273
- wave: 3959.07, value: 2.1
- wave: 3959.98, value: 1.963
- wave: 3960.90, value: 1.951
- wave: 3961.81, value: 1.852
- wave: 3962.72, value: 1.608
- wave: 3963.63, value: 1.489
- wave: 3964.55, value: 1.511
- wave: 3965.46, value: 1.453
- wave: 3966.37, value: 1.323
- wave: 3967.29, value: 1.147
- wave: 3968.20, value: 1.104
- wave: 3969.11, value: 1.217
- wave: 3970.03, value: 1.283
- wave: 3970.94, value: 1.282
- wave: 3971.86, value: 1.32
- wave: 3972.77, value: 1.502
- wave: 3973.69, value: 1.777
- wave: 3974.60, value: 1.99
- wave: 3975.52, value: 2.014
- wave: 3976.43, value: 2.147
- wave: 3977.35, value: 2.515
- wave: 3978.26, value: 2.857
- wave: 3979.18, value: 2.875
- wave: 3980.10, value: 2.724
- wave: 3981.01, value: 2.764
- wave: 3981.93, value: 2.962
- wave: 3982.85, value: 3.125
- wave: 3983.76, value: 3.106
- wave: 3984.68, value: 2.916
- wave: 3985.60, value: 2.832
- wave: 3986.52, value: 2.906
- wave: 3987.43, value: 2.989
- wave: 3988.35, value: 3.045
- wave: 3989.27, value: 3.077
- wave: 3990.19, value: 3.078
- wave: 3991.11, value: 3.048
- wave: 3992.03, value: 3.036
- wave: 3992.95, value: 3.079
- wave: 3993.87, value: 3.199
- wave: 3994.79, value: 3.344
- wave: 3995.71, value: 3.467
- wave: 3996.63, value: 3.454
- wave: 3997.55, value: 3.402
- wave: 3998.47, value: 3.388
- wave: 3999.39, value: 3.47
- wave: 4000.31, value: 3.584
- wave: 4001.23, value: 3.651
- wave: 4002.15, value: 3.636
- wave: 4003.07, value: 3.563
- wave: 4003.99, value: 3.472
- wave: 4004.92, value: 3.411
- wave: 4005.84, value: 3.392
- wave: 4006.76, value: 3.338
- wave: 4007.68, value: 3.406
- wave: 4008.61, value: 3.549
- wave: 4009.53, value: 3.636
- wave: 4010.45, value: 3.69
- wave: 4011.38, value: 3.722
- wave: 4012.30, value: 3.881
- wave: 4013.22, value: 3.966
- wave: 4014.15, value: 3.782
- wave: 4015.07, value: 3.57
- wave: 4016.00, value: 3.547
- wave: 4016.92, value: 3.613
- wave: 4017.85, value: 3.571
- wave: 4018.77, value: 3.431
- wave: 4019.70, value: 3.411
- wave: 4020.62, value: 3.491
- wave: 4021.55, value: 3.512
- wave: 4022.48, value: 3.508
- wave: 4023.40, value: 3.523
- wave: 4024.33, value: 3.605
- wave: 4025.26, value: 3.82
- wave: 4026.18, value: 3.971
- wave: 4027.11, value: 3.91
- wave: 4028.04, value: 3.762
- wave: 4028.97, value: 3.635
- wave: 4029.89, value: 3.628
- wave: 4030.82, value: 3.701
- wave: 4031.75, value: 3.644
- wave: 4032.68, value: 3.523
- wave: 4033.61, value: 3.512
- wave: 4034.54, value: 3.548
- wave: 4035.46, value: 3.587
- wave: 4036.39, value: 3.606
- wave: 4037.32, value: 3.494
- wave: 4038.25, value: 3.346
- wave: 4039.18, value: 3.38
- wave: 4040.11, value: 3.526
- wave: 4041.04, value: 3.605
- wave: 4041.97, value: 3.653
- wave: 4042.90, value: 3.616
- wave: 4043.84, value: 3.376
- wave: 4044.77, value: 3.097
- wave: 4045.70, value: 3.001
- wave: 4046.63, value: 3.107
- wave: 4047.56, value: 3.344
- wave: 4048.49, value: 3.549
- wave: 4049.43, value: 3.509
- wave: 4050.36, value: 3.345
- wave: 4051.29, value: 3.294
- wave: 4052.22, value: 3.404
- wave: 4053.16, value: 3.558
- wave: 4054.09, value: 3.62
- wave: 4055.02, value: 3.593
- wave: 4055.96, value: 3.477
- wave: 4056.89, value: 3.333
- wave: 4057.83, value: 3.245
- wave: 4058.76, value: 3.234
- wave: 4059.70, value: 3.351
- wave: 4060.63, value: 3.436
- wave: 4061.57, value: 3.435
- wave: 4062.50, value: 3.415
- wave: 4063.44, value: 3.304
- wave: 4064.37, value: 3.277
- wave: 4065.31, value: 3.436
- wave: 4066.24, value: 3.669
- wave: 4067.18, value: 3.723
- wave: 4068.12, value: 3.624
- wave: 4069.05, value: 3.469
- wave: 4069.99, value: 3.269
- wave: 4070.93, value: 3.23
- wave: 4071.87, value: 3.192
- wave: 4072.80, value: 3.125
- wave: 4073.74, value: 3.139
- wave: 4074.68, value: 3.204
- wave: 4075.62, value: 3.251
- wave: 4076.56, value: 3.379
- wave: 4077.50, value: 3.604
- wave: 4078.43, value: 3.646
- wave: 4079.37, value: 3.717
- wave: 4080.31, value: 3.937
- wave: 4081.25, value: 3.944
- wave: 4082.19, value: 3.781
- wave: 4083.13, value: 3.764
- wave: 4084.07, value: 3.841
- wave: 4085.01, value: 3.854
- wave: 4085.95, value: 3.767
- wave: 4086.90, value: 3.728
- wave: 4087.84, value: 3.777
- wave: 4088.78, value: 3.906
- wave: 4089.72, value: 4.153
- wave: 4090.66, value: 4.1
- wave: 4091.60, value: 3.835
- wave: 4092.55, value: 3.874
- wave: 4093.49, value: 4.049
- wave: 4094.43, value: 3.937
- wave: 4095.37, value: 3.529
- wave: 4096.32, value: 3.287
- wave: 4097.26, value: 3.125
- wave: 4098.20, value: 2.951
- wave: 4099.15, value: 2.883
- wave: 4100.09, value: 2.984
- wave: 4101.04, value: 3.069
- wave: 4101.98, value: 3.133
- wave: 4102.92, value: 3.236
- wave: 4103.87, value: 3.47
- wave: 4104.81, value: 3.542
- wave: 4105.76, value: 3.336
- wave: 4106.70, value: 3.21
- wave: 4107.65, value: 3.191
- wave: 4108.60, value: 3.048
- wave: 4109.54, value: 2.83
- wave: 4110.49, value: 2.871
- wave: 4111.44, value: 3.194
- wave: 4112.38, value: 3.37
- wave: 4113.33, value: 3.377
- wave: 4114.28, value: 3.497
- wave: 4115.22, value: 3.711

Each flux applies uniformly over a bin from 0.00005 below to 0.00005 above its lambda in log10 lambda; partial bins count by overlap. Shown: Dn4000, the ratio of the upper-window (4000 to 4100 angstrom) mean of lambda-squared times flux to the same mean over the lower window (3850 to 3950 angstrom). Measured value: 1.87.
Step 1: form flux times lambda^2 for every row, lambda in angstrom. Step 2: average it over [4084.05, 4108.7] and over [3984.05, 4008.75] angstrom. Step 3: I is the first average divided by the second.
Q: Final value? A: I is 1.12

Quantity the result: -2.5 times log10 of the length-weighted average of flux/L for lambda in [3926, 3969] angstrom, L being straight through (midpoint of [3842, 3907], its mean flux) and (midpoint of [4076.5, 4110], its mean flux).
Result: 0.35 mag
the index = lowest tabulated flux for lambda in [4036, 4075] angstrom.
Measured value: 3.001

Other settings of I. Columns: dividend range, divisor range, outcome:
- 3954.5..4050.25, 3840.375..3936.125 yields 1.58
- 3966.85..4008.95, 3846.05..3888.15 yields 1.64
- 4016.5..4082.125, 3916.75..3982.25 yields 1.88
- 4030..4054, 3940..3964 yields 1.61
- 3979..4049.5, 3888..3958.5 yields 1.60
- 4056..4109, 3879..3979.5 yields 1.81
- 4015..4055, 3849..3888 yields 2.11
